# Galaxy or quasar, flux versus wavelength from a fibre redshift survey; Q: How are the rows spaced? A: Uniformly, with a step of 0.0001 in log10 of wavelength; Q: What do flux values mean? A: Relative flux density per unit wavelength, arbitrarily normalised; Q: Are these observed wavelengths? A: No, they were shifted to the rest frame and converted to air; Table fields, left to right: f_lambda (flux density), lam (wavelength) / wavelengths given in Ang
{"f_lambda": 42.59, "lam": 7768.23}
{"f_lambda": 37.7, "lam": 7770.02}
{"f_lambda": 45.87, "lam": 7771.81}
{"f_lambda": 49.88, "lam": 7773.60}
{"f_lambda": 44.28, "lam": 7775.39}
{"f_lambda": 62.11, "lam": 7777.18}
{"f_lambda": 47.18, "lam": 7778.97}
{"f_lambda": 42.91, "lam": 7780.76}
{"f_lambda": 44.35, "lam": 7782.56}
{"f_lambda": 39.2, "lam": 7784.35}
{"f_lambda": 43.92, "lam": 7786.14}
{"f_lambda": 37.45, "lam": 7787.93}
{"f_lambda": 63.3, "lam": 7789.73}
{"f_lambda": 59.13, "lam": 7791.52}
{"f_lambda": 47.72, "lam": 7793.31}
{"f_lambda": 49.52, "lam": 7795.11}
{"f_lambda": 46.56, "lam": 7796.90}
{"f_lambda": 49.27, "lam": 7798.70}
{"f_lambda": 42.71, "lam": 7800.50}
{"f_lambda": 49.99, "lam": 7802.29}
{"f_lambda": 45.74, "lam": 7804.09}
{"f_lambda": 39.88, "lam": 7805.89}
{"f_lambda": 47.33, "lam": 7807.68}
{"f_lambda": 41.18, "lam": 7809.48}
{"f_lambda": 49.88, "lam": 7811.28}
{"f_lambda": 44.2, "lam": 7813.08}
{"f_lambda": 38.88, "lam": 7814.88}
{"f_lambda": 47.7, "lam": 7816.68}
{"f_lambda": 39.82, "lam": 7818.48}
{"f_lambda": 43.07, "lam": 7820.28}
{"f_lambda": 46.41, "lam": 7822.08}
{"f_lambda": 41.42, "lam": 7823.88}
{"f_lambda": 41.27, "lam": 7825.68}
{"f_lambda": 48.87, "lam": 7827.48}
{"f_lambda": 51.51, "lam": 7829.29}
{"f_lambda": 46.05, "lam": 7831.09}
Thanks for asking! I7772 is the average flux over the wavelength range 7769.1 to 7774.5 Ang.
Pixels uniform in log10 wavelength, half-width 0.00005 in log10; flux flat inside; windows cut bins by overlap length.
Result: 44.5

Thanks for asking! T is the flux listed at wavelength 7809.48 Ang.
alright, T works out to 41.18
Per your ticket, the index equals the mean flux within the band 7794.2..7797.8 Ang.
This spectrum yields 48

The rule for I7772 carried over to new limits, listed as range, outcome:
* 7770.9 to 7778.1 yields 50.5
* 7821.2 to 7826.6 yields 43.1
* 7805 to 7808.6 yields 43.7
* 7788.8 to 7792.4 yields 61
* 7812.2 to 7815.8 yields 41.5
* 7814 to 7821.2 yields 42.4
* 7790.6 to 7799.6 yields 50.5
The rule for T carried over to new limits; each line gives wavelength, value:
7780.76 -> 42.91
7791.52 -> 59.13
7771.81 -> 45.87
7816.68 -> 47.7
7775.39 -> 44.28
